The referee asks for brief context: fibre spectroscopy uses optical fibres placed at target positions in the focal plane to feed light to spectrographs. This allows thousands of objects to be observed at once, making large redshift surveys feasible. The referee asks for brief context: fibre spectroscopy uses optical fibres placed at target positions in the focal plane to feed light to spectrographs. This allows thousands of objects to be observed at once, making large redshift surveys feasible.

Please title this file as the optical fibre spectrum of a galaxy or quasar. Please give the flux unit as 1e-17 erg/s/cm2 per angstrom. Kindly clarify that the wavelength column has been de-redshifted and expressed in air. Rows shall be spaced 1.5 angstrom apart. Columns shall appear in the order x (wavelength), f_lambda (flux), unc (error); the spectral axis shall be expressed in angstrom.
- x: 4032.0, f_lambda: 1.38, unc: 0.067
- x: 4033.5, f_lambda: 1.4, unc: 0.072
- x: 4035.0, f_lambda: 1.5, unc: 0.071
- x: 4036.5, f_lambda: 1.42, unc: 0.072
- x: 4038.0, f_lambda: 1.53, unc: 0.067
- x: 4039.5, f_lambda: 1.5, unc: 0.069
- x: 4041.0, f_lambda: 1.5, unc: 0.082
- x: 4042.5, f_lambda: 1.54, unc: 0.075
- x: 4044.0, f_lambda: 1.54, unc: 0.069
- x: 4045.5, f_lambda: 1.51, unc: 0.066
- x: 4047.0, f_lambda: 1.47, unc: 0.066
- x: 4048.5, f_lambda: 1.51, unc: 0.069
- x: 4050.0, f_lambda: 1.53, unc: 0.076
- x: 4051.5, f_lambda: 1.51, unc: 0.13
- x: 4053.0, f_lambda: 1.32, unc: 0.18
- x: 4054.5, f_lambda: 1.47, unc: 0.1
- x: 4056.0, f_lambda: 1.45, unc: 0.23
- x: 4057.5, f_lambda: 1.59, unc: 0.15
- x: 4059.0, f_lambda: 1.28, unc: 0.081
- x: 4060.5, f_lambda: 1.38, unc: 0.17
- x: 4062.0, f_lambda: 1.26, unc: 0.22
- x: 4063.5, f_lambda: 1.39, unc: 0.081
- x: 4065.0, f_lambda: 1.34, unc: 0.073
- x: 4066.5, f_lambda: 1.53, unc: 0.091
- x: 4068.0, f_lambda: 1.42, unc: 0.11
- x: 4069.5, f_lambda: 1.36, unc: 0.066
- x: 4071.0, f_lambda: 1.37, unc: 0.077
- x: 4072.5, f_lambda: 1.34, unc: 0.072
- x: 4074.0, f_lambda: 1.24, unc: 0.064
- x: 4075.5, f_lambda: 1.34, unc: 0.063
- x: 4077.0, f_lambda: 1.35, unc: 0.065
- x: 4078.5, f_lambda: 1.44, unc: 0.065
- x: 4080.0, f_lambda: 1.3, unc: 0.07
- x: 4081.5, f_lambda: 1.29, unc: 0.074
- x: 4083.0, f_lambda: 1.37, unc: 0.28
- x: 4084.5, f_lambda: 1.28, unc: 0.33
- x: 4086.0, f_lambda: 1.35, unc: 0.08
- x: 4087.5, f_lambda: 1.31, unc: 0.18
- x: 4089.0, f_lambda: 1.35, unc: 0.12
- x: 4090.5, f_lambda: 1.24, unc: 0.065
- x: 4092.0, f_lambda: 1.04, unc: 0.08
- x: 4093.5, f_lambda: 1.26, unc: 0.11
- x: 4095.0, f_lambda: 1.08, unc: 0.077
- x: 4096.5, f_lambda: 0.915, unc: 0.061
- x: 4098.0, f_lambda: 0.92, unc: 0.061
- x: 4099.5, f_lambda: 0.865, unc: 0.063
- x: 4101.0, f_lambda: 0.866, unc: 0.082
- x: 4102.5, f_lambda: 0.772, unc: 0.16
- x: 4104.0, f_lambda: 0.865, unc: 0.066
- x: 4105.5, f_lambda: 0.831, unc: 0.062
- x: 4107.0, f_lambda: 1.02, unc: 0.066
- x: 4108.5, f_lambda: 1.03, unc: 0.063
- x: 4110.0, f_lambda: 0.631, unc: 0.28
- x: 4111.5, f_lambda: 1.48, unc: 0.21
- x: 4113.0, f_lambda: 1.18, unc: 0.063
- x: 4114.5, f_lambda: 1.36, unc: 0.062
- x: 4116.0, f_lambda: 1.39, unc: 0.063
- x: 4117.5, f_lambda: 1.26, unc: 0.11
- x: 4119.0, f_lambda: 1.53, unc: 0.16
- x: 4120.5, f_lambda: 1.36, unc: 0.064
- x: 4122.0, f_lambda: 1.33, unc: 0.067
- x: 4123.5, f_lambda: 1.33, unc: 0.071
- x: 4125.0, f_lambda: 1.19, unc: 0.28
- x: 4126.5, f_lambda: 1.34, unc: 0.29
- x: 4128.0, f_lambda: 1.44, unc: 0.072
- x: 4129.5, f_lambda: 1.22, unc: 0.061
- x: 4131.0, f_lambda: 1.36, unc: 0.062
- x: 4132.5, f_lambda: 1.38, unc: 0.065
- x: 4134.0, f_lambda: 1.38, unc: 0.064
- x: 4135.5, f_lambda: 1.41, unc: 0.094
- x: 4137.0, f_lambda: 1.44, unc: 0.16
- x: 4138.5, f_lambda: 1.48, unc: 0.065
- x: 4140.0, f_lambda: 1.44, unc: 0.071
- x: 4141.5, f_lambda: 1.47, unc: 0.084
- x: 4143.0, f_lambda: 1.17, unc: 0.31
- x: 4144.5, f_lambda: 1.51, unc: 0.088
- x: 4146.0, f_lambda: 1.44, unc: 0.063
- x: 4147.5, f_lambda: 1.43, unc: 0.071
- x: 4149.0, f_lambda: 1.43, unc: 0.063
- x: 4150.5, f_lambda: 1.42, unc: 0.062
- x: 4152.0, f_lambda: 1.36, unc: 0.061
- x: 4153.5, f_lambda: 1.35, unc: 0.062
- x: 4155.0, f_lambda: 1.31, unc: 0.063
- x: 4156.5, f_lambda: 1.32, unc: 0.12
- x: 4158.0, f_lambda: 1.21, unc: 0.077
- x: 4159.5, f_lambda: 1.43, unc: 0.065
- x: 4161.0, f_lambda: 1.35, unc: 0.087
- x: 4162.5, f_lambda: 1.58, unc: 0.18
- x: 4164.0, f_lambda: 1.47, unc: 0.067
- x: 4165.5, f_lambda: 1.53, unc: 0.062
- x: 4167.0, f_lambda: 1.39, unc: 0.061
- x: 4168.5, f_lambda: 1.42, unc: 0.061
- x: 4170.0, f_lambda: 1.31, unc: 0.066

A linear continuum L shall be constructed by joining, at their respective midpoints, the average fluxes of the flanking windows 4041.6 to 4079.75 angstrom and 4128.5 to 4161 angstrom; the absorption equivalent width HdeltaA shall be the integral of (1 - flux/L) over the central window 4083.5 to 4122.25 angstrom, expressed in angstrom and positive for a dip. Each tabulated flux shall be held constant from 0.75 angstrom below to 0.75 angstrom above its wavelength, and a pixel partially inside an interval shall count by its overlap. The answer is 7.3 angstrom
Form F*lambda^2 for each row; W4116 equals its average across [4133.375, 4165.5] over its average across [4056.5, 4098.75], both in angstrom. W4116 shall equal 1.12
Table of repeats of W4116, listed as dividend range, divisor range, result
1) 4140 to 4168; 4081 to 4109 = 1.33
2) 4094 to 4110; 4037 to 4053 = 0.62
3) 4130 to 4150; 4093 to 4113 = 1.48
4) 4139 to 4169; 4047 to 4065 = 1.03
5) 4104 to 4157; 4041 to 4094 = 0.98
